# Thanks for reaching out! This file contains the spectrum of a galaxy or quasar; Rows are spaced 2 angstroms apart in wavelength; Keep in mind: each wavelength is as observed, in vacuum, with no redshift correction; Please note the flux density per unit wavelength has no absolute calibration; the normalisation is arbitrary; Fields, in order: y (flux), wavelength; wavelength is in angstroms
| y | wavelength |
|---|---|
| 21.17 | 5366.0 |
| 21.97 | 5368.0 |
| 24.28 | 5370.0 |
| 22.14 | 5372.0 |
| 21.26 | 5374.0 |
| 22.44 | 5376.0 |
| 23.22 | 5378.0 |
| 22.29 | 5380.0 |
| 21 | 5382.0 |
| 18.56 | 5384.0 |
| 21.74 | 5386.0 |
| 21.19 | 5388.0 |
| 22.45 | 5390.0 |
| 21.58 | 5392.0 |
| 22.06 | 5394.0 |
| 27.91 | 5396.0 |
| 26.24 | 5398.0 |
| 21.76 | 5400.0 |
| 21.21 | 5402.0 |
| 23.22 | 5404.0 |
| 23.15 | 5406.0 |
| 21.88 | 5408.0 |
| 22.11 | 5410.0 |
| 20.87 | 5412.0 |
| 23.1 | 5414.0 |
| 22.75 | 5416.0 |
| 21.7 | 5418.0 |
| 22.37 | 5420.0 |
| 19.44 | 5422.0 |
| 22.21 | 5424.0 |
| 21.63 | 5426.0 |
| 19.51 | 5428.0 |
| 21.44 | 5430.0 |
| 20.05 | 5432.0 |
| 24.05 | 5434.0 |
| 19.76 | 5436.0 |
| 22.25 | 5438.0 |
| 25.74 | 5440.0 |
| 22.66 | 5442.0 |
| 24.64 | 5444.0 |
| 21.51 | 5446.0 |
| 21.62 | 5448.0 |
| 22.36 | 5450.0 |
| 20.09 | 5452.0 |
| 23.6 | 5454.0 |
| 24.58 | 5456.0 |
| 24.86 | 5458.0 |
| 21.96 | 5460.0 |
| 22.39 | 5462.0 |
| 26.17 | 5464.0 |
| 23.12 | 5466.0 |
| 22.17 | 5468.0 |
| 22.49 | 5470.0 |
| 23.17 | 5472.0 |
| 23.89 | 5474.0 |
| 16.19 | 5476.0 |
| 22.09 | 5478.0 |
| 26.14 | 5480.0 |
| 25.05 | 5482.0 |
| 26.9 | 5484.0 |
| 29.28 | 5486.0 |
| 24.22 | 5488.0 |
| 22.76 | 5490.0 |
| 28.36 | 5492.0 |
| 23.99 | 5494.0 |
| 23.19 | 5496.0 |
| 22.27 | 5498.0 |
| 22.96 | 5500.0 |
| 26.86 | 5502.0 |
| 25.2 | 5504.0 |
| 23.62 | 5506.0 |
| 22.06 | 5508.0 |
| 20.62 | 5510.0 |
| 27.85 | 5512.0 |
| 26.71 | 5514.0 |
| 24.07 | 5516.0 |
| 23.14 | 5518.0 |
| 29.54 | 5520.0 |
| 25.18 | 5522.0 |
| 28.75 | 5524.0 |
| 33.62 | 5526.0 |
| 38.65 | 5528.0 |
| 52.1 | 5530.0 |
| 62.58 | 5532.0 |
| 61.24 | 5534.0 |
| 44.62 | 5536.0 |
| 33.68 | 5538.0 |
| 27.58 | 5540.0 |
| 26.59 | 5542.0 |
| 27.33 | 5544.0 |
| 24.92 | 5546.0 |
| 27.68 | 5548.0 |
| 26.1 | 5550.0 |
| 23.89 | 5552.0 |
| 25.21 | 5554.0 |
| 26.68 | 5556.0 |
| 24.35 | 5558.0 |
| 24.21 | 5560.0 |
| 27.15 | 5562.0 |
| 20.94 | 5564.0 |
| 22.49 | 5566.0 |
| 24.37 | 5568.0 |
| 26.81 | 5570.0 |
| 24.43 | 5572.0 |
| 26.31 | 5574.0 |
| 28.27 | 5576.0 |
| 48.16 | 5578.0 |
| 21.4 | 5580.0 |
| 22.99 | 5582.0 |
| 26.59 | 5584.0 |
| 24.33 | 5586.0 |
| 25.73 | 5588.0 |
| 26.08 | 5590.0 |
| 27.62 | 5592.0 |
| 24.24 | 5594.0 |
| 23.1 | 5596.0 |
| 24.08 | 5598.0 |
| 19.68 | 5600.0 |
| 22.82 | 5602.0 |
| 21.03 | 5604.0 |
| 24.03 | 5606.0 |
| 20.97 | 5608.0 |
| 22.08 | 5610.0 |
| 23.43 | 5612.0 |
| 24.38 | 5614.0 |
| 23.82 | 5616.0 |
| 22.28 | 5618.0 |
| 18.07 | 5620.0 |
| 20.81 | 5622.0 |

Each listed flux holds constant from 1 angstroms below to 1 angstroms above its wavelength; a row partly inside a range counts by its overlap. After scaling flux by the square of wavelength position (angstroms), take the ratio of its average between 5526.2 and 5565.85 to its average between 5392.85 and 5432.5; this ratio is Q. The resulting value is 1.54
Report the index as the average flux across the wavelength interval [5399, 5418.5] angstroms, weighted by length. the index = 22.2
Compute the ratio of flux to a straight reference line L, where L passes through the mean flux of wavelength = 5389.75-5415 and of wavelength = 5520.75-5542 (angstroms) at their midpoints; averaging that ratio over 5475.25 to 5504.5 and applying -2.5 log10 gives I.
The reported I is 0.375 mag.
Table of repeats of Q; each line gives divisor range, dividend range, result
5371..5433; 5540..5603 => 1.24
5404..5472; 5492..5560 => 1.37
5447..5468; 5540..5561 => 1.16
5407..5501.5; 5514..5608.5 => 1.30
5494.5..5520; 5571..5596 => 1.14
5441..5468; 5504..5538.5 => 1.50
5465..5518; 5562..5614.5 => 1.07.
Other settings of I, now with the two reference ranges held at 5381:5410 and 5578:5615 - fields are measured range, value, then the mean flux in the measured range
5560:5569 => 0.01 mag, 23.8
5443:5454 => 0.03 mag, 22.2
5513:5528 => -0.19 mag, 28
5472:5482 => 0.03 mag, 22.5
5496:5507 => -0.03 mag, 24.1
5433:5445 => -0.02 mag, 23.2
